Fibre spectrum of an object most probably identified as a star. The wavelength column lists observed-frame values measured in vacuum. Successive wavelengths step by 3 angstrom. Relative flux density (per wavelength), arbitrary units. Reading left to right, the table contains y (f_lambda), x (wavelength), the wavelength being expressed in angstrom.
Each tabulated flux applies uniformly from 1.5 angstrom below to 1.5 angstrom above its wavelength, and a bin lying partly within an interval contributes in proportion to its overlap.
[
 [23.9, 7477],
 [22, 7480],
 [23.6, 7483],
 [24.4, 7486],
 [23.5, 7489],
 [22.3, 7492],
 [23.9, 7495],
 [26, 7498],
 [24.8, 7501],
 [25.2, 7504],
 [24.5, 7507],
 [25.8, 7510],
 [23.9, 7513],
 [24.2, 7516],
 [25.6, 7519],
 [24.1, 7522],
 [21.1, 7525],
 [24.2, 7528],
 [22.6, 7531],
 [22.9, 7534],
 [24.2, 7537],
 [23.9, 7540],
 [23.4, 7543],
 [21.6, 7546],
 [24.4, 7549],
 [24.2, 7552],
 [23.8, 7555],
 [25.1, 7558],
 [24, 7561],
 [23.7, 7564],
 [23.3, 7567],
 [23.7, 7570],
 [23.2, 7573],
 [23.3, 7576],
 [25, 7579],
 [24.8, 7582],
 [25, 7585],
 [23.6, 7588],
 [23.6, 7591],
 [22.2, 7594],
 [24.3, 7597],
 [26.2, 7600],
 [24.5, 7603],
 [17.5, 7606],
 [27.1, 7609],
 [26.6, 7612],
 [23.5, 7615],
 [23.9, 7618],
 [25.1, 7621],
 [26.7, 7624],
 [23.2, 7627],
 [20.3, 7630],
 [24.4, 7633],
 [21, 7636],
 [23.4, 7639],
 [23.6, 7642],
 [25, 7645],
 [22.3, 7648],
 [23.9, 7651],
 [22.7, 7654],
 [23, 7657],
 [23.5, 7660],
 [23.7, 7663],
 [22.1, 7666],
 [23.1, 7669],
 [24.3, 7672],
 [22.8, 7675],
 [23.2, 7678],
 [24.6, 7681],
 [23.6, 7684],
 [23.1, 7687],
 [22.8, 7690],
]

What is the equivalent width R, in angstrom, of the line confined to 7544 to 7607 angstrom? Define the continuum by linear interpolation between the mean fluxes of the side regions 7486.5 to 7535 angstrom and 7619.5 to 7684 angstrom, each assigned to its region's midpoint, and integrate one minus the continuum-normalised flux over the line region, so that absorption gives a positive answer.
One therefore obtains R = 0.1 angstrom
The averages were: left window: 24.1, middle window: 23.7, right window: 23.4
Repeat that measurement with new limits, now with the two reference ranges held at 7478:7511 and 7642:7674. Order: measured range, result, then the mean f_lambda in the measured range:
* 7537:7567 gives 0.11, 23.8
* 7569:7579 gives 0.06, 23.6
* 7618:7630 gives -0.38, 24.3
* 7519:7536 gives 0.53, 23.2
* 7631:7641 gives 0.27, 22.8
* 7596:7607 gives 0.14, 23.3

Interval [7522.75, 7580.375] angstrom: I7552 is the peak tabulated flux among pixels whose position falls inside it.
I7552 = 25.1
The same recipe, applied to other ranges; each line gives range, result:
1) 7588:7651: 27.1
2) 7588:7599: 24.3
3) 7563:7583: 25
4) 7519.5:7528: 24.2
